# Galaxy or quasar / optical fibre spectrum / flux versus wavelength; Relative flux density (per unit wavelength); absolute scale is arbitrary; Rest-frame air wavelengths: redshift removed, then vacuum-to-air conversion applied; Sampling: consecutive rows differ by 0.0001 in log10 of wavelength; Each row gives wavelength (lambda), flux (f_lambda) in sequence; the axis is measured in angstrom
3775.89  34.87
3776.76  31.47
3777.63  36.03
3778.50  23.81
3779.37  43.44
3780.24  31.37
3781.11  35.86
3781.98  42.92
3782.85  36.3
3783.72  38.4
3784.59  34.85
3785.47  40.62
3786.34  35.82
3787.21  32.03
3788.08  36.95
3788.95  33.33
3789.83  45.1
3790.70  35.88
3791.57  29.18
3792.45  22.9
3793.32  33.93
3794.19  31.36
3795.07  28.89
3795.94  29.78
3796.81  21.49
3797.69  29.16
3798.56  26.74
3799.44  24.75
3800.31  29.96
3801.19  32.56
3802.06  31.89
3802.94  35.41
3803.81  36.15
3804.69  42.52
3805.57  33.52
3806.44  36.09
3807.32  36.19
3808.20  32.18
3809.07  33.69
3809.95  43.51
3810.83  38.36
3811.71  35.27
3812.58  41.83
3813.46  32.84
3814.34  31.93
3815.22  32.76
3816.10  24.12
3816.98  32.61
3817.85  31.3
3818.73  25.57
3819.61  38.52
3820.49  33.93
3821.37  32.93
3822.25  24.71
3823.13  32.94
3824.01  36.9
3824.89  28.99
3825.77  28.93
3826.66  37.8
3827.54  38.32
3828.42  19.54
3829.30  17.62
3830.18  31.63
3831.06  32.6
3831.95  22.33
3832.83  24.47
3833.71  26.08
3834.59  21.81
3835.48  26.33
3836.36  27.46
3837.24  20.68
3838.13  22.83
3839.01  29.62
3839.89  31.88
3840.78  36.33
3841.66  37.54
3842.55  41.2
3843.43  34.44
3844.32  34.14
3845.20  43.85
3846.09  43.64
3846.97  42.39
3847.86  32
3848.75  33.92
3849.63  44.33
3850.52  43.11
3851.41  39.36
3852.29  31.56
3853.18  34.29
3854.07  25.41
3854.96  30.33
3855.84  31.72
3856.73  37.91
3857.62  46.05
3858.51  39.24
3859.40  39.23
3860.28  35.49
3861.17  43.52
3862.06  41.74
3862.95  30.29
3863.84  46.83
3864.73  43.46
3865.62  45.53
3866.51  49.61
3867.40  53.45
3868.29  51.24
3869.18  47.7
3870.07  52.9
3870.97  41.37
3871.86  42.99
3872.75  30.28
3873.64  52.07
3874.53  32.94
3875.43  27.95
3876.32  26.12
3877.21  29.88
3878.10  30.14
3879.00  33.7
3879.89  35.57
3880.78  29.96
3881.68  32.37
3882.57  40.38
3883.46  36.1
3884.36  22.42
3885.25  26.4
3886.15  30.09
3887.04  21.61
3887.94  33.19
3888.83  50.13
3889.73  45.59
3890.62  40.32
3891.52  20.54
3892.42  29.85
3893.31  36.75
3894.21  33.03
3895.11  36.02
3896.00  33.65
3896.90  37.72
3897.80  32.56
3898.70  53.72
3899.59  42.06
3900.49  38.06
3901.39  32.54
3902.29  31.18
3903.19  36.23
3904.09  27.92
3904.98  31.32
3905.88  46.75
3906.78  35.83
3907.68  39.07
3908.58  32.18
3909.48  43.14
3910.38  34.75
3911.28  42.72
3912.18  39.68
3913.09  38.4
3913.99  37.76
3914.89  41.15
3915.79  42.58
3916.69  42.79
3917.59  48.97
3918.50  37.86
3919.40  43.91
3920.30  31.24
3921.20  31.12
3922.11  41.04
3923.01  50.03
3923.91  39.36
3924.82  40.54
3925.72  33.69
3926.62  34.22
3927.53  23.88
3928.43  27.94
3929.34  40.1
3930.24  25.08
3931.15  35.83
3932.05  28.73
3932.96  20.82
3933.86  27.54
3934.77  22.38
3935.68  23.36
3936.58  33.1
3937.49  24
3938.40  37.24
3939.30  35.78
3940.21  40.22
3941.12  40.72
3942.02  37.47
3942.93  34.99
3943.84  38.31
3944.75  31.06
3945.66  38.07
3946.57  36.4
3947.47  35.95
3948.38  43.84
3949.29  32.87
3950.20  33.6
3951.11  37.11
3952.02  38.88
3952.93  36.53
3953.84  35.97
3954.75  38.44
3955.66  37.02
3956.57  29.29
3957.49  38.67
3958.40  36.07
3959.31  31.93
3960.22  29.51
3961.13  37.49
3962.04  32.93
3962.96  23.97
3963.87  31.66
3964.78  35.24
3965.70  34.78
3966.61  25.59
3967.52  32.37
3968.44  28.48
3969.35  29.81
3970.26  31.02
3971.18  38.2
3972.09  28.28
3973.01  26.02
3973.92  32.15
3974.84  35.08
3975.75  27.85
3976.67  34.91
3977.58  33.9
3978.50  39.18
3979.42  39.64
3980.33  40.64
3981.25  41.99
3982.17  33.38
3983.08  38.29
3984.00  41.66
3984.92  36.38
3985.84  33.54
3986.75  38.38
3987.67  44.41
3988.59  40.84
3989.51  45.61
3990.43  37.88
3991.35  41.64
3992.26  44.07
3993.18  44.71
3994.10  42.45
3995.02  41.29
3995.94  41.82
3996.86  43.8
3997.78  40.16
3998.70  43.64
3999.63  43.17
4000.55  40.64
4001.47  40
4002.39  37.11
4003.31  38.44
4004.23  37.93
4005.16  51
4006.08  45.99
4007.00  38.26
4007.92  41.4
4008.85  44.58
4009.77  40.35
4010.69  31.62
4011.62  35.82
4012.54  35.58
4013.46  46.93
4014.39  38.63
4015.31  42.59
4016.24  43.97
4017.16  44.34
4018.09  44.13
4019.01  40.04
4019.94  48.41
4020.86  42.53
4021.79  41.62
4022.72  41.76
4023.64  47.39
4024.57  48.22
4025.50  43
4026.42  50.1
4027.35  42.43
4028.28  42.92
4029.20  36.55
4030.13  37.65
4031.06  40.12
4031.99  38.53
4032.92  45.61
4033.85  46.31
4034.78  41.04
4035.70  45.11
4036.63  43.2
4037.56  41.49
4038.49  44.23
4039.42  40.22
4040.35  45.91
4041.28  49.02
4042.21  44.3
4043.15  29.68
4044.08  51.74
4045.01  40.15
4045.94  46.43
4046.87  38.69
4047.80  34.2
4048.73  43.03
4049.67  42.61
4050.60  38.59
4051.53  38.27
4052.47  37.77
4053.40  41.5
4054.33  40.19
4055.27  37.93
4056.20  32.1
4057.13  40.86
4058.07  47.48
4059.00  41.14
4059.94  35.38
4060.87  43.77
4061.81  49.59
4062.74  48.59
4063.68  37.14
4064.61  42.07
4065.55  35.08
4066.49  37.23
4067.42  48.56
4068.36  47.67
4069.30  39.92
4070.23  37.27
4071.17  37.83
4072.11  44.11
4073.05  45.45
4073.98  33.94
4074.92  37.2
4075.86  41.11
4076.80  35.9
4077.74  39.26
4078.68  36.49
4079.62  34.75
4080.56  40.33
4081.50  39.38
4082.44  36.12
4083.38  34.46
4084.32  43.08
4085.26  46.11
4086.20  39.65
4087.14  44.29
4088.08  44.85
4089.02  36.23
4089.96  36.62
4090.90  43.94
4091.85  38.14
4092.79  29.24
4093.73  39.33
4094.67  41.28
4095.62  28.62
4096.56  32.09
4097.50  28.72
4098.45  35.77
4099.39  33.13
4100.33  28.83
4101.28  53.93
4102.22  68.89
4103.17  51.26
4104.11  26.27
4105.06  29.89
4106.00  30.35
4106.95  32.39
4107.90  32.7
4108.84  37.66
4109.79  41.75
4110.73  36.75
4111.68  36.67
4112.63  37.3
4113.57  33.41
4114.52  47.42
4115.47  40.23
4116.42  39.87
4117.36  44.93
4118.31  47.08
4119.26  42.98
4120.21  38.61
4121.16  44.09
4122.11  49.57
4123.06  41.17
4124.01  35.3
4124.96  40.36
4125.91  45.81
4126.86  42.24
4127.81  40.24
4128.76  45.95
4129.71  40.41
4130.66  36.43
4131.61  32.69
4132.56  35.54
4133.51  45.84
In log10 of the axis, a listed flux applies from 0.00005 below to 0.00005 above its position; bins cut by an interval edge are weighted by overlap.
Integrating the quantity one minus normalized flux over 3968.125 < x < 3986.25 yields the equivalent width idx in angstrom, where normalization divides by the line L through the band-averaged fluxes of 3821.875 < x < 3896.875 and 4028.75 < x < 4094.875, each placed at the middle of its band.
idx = 1.73 angstrom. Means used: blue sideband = 34.9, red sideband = 40.6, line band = 34.6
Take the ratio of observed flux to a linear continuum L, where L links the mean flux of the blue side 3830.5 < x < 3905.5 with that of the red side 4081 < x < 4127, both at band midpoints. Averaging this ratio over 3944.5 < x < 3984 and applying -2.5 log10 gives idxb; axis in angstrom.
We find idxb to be 0.08 mag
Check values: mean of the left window 35.7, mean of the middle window 34.4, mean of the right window 39.3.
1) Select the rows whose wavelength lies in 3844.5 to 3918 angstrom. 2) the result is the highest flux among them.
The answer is 53.72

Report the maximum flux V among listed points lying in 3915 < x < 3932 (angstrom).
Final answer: 50.03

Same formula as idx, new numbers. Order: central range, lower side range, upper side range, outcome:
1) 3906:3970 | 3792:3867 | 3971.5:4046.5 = 4.8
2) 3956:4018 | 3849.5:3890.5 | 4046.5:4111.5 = 1.4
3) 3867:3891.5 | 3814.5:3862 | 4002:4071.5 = -1.4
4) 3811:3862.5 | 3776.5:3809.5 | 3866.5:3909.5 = 2.6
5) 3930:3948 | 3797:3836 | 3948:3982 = 0.6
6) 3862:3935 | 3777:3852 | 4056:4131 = -3.5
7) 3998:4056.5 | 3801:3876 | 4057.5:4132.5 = -4.8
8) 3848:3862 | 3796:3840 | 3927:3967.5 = -2.5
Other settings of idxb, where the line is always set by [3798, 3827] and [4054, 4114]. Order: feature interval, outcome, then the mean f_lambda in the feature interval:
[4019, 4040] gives -0.14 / 43.1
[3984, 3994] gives -0.11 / 40.9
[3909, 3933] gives -0.05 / 37.2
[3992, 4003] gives -0.13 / 41.8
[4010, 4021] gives -0.10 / 41.2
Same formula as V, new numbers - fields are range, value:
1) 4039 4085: 51.74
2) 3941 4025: 51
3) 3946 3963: 43.84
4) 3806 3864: 46.83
